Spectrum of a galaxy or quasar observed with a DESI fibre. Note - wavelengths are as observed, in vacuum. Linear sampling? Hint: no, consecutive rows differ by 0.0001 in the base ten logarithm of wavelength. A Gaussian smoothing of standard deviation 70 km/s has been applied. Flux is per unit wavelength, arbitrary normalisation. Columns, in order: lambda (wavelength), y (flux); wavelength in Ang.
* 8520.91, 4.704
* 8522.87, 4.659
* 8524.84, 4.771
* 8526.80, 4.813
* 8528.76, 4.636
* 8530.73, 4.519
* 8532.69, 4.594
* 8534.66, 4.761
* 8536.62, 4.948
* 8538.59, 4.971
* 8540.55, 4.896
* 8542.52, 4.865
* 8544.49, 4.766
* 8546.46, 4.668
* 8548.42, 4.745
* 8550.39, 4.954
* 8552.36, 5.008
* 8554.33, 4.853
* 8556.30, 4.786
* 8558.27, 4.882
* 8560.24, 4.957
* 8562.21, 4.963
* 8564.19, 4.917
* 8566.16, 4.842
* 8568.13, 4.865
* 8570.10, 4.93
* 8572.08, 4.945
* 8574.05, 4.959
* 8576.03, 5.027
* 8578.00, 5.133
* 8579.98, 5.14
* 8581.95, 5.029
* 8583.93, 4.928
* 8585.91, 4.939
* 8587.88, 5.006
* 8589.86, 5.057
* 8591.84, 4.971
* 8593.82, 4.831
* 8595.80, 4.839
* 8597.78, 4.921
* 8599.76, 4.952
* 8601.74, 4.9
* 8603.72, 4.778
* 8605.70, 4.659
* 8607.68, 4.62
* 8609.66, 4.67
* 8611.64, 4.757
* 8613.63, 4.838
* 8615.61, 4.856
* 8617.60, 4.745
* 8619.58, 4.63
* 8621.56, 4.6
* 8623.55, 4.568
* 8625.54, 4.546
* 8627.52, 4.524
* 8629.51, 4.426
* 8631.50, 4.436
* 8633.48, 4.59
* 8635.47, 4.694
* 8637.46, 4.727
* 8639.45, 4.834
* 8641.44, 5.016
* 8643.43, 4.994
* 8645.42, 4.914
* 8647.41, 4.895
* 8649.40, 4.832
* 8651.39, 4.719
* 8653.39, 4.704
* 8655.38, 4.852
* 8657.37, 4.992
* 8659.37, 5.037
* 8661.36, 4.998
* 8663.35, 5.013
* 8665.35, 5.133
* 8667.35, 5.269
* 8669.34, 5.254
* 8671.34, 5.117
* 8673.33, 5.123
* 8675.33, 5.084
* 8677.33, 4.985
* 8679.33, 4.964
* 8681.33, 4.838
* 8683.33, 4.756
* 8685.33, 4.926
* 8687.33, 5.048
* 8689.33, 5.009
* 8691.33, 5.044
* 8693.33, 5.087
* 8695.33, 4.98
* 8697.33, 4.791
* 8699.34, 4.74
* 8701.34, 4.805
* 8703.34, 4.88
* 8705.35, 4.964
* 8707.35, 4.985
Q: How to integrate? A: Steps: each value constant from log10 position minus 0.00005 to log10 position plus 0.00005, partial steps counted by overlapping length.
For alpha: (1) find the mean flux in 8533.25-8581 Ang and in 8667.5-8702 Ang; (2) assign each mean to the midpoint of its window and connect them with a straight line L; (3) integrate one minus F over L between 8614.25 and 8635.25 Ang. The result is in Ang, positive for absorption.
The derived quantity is 1.47 Ang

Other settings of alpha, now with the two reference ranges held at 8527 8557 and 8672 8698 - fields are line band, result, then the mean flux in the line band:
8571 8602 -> -0.8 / 4.97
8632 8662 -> 0.5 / 4.85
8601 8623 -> 0.7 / 4.73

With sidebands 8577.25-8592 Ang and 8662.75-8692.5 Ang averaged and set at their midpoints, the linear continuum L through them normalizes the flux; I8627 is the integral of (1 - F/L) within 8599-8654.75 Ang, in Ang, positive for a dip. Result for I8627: 3.3 Ang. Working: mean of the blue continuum 5.03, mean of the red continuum 5.04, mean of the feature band 4.73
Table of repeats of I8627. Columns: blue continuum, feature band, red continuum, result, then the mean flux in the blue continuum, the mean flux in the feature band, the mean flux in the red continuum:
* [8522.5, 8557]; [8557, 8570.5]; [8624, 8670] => -0.3 Ang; 4.79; 4.91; 4.84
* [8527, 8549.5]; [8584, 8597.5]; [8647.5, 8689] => -0.2 Ang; 4.76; 4.94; 4.98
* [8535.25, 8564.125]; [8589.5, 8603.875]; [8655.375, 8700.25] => 0.0 Ang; 4.88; 4.91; 5.01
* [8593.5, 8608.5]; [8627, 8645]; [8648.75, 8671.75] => 0.8 Ang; 4.81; 4.7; 4.99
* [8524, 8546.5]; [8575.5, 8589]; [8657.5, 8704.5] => -0.5 Ang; 4.77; 5.03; 4.99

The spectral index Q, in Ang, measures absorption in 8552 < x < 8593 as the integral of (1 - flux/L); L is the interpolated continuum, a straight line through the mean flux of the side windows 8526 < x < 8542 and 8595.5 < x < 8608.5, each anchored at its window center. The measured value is -1.4 Ang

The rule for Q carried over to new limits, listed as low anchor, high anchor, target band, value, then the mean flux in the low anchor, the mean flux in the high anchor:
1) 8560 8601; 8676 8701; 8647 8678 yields -0.4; 4.96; 4.93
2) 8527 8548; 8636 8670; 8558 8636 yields 0.6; 4.76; 4.95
